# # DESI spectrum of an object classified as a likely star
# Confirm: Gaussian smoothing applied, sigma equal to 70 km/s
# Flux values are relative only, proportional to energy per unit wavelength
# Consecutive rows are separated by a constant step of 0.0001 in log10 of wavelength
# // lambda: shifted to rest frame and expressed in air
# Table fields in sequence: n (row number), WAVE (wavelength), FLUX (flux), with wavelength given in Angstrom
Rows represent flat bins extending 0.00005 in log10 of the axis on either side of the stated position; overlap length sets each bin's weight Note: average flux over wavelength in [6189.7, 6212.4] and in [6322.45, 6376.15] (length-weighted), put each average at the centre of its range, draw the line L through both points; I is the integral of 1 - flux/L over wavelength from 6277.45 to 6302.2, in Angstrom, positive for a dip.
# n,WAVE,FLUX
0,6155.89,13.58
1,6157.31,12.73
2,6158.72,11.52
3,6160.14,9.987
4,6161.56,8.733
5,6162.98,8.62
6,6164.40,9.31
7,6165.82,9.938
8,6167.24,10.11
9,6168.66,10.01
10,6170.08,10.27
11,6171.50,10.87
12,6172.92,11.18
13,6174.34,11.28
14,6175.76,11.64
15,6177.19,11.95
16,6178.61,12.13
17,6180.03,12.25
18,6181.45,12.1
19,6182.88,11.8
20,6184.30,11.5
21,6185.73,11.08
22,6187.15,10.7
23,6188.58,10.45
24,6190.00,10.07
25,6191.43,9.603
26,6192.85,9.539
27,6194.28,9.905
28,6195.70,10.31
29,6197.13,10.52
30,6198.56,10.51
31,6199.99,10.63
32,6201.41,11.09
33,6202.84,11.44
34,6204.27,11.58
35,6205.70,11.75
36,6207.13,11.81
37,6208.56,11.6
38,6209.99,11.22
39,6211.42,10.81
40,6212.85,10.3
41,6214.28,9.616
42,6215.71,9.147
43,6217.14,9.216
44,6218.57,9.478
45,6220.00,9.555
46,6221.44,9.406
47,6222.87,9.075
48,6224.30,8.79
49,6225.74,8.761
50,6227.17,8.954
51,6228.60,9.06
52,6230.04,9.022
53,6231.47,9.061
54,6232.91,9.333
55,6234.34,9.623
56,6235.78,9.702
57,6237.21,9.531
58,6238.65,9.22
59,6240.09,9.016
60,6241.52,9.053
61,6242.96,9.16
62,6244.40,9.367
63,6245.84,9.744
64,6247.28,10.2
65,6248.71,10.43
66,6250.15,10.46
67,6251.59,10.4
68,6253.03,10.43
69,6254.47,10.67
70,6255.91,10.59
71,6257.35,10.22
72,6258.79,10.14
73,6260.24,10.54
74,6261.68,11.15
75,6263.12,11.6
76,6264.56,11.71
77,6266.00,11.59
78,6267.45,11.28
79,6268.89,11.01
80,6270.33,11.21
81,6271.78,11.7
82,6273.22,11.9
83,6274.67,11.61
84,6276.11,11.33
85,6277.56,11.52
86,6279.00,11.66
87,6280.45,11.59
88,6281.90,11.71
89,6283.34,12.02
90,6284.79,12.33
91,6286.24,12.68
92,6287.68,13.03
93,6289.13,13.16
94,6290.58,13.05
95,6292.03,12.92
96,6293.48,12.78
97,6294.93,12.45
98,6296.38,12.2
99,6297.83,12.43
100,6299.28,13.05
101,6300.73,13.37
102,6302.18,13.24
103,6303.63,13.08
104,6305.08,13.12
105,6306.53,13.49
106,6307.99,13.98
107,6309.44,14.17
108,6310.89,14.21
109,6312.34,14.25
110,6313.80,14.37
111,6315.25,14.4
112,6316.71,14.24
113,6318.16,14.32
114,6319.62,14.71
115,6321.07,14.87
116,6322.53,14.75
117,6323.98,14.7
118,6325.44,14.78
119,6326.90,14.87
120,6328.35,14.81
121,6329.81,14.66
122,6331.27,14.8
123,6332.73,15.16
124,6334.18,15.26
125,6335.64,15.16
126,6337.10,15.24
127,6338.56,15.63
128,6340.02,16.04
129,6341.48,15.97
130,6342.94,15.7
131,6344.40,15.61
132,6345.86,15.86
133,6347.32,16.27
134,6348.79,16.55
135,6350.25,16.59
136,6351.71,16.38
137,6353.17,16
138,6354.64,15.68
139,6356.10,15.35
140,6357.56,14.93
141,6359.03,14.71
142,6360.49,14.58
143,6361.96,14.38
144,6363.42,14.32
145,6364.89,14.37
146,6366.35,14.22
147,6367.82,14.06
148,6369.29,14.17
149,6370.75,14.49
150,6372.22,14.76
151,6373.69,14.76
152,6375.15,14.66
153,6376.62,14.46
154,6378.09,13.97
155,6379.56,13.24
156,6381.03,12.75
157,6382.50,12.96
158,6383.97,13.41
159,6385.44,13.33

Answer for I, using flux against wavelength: 1.6 Angstrom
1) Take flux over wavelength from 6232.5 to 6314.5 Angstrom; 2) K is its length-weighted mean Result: 11.6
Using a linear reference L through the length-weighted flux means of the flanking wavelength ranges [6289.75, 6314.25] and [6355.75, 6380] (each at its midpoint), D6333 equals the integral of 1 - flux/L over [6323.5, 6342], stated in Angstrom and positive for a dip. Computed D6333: -1.8 Angstrom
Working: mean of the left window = 13.3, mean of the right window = 14.4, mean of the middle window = 15.2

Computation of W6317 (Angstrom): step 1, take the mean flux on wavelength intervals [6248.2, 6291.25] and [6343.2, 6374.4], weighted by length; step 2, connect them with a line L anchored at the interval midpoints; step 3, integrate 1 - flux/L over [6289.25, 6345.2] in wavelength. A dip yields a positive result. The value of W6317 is -3.44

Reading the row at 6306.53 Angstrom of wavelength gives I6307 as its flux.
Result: 13.49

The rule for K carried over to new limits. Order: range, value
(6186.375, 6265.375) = 10.1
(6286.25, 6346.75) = 14.2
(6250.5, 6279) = 11.1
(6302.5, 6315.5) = 13.9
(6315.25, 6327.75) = 14.6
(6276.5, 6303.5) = 12.5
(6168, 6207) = 11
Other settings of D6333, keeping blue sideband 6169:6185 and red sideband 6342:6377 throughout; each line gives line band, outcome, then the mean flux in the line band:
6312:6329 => -0.28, 14.6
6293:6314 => 1.04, 13.3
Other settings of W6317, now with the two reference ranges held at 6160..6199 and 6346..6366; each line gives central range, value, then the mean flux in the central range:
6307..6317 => -0.02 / 14.2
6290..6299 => 0.70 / 12.6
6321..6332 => -0.15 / 14.8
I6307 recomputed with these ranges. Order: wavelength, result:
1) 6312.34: 14.25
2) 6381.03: 12.75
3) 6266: 11.59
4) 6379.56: 13.24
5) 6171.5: 10.87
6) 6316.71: 14.24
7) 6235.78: 9.702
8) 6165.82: 9.938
